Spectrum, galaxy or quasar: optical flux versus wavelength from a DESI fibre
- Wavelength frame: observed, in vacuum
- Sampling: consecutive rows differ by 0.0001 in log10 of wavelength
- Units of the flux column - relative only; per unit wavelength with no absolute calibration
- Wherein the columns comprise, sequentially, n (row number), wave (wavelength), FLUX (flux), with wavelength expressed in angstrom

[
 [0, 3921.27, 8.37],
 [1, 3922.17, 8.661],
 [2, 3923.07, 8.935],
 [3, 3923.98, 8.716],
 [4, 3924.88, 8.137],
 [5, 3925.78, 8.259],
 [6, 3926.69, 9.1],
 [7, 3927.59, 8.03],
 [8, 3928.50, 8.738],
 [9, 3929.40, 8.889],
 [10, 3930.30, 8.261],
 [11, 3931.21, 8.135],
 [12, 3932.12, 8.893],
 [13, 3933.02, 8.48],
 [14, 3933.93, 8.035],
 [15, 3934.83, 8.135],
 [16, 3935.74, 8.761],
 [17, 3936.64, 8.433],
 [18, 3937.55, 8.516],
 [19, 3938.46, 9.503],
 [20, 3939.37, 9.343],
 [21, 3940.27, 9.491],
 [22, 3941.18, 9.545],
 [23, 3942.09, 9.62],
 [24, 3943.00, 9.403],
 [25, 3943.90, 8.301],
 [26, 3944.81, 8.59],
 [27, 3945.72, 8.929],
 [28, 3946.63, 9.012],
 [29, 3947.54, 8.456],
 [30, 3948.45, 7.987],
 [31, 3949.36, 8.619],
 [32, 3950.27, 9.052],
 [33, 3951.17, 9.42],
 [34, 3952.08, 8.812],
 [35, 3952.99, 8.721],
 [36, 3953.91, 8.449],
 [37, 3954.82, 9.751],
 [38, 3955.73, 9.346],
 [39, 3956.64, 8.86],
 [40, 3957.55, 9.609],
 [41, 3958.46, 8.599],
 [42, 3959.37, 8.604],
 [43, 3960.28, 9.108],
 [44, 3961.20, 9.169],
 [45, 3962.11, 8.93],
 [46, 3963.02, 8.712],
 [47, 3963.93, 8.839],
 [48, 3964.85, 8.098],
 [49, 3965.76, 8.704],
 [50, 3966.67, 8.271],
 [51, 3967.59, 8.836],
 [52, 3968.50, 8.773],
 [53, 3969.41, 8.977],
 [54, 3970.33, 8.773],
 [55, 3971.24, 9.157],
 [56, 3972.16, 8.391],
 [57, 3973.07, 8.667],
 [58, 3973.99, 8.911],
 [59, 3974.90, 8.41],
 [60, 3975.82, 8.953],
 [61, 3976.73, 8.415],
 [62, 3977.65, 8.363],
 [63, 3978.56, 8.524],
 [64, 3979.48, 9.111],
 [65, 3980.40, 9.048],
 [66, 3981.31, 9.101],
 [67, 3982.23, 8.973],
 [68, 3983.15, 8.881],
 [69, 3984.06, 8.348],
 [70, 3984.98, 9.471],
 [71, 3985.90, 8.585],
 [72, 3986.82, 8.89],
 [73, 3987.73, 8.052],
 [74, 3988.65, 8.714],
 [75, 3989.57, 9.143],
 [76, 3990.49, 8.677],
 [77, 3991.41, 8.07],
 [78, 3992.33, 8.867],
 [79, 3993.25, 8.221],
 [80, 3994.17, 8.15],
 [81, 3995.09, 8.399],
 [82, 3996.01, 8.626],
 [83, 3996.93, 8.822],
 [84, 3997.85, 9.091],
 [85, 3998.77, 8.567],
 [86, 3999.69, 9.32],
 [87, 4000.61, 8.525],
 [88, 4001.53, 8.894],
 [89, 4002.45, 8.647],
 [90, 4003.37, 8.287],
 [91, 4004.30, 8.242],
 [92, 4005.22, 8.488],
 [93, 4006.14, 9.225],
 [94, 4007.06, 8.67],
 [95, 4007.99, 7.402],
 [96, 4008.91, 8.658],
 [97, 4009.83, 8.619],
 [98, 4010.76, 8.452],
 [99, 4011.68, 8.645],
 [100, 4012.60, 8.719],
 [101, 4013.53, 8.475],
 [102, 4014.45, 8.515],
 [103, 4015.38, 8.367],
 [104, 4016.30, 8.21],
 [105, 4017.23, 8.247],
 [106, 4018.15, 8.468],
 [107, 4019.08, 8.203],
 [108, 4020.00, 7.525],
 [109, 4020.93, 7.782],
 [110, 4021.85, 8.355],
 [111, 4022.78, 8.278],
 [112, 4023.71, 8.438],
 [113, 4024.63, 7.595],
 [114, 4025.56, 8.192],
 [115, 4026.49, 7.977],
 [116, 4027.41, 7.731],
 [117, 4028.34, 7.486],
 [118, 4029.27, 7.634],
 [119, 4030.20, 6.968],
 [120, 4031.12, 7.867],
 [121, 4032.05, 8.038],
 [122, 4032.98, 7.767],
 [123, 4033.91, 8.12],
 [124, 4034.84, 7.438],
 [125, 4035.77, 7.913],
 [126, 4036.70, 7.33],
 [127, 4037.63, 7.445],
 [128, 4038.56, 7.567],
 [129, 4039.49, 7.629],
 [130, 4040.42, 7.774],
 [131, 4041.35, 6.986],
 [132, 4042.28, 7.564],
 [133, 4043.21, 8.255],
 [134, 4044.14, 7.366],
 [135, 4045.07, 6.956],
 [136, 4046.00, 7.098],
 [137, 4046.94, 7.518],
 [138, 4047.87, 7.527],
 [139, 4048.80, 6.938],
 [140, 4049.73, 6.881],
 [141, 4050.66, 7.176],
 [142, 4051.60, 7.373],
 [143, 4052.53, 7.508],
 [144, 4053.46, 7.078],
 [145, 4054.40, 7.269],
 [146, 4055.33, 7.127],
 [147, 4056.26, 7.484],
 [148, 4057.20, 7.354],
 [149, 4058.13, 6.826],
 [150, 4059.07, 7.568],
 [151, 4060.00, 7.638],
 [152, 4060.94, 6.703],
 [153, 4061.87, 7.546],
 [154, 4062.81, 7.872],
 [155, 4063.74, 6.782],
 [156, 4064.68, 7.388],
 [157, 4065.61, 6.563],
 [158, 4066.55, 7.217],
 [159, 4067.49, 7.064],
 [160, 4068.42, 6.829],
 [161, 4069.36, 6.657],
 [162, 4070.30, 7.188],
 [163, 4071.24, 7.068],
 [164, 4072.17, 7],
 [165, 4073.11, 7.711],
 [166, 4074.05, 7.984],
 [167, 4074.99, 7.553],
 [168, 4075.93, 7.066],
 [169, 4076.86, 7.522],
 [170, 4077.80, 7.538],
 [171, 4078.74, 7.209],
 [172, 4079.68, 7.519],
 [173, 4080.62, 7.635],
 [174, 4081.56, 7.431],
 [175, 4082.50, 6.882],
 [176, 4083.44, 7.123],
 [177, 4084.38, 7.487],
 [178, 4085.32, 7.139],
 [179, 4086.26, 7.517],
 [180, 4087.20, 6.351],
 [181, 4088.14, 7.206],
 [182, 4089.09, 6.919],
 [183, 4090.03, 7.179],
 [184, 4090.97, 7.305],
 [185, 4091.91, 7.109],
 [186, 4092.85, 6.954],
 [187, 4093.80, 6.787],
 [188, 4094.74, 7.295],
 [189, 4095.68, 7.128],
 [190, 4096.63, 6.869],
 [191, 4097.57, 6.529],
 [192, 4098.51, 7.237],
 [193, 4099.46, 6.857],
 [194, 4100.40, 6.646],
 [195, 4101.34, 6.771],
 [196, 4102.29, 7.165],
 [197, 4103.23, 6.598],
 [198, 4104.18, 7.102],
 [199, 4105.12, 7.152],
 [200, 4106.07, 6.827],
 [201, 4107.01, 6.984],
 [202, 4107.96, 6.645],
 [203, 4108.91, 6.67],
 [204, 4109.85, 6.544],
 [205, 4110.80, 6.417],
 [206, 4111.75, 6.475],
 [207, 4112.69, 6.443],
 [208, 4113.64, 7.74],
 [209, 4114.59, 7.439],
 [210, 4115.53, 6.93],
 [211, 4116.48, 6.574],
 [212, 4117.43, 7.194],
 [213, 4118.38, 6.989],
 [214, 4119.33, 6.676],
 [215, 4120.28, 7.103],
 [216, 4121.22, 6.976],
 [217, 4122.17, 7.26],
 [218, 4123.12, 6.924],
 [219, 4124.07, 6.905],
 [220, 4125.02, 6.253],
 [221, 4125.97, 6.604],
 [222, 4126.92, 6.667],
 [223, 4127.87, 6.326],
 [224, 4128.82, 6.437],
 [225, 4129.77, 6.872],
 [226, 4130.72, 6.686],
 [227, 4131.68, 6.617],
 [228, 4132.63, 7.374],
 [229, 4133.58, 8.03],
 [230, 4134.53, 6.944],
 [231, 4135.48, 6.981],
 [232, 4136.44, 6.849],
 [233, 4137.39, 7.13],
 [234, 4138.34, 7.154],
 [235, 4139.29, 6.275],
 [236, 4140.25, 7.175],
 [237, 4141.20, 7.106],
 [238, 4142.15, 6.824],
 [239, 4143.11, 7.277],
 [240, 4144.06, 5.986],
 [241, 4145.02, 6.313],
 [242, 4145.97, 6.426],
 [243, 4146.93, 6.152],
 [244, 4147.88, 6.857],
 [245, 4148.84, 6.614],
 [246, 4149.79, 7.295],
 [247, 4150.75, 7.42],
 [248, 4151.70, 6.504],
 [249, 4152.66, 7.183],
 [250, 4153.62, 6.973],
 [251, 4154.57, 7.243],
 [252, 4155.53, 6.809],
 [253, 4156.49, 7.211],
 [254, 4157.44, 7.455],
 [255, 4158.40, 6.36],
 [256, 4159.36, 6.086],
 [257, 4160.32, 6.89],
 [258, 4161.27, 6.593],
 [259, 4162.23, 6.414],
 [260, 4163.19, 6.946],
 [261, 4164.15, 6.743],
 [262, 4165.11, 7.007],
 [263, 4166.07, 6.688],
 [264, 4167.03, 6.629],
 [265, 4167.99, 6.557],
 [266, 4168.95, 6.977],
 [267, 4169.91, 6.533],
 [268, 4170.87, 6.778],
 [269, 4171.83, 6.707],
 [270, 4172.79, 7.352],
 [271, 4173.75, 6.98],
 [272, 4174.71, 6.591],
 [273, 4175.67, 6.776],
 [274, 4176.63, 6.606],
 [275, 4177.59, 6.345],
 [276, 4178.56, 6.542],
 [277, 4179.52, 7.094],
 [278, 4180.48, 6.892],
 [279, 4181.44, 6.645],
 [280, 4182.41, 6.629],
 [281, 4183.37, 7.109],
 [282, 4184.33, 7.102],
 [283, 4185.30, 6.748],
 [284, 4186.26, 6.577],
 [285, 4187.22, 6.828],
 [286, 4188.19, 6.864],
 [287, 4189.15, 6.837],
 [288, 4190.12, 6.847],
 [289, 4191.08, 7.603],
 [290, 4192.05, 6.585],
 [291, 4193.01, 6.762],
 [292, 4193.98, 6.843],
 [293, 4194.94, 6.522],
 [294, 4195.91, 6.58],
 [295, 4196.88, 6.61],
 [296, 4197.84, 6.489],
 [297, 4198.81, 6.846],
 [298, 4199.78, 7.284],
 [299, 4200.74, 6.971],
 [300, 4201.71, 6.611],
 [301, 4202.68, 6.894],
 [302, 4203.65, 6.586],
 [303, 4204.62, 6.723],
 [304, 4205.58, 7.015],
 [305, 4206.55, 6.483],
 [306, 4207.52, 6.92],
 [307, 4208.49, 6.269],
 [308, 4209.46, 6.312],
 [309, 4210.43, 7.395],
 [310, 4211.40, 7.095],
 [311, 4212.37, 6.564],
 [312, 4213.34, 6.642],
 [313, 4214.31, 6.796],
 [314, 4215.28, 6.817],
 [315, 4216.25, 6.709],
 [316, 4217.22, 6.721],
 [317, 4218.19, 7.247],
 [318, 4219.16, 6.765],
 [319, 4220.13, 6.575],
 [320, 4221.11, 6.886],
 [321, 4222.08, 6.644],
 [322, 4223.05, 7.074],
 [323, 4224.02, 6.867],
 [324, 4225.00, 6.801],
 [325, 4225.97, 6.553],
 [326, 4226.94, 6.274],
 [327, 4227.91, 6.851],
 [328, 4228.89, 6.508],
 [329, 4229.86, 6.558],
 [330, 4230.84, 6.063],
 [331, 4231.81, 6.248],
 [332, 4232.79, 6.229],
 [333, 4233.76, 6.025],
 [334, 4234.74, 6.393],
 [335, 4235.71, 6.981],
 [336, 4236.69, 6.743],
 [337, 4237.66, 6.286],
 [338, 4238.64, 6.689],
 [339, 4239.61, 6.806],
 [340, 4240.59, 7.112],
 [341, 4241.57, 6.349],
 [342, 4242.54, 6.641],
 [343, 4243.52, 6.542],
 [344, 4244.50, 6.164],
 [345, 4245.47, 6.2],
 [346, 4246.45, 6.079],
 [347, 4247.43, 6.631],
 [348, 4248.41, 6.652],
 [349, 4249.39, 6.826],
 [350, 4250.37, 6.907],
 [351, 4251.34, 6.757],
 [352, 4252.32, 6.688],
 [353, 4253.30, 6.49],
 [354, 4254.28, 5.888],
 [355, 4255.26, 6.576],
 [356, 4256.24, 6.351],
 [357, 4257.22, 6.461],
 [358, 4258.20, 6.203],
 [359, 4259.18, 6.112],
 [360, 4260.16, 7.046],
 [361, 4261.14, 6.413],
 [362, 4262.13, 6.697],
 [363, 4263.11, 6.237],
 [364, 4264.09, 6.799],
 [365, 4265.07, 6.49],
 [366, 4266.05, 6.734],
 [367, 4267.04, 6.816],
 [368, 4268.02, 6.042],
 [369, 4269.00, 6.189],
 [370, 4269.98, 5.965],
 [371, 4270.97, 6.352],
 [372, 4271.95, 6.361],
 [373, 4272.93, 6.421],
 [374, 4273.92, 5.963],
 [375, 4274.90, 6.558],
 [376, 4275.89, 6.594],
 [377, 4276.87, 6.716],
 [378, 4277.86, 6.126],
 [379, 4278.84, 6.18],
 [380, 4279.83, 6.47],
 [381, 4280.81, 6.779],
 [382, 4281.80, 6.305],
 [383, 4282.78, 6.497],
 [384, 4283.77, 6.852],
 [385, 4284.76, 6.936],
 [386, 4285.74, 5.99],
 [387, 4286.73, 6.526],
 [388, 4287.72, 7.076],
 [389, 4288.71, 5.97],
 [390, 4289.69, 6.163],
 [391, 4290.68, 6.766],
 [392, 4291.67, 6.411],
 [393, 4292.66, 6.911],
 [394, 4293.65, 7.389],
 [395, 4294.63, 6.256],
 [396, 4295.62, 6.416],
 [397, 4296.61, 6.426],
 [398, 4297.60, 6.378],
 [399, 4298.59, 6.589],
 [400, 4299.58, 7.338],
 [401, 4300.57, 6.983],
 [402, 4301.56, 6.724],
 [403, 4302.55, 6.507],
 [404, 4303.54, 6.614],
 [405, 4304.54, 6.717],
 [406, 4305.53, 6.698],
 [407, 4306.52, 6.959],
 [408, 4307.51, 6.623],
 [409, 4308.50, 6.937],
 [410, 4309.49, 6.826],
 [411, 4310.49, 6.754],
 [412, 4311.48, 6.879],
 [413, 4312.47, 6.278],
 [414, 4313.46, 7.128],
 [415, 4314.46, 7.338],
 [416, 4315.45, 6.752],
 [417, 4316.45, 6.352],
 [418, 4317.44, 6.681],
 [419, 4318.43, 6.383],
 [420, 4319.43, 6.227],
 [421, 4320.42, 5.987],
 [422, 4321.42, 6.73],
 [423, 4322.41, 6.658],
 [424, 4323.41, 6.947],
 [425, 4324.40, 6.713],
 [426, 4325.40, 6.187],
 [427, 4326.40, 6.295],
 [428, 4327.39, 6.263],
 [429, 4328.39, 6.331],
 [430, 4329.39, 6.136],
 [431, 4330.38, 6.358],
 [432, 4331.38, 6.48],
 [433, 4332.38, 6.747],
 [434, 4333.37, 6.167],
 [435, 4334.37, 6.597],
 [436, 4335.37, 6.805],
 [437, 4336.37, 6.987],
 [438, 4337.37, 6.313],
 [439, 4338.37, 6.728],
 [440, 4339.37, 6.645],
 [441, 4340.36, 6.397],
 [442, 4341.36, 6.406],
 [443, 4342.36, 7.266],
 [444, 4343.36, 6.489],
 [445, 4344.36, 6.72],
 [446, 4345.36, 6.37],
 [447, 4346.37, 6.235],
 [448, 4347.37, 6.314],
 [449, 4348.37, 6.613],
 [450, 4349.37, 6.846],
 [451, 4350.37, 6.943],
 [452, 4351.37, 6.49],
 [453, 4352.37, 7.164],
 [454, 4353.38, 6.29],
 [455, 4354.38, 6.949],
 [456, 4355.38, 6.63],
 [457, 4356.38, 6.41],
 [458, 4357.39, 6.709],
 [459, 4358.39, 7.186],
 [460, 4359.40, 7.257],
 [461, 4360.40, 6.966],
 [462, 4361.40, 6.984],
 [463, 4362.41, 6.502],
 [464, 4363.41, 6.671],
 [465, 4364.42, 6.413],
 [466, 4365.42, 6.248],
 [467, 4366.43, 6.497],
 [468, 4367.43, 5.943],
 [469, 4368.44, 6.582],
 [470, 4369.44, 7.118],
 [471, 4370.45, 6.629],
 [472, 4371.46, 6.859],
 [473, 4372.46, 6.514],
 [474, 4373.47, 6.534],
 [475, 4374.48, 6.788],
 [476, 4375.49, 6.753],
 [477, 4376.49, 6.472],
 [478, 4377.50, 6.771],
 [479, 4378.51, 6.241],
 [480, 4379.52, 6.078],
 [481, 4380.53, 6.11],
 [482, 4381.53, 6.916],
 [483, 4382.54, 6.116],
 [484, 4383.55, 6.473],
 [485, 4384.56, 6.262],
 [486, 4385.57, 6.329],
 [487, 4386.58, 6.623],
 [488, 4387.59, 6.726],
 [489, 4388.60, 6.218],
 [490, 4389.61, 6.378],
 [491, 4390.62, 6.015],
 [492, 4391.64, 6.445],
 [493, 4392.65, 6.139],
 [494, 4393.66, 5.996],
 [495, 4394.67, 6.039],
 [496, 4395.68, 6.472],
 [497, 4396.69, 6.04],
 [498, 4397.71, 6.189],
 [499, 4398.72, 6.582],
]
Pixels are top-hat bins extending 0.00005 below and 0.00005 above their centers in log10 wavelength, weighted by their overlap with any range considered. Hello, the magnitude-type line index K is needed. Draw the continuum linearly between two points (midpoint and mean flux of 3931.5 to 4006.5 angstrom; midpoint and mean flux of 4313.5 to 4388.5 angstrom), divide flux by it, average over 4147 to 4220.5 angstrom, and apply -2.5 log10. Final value 0.11 mag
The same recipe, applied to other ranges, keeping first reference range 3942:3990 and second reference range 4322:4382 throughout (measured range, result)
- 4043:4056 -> 0.15 mag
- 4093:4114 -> 0.17 mag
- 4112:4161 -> 0.14 mag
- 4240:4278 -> 0.11 mag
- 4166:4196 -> 0.12 mag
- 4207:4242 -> 0.10 mag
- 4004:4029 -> 0.04 mag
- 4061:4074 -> 0.15 mag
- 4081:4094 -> 0.14 mag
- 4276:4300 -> 0.06 mag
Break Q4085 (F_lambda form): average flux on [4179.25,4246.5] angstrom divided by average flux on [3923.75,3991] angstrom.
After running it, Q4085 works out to 0.76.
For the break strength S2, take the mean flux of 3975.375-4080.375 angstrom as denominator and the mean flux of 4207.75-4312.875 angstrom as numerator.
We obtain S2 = 0.83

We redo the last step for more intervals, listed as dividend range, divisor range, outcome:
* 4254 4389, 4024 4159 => 0.92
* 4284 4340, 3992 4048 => 0.82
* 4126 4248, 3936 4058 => 0.81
